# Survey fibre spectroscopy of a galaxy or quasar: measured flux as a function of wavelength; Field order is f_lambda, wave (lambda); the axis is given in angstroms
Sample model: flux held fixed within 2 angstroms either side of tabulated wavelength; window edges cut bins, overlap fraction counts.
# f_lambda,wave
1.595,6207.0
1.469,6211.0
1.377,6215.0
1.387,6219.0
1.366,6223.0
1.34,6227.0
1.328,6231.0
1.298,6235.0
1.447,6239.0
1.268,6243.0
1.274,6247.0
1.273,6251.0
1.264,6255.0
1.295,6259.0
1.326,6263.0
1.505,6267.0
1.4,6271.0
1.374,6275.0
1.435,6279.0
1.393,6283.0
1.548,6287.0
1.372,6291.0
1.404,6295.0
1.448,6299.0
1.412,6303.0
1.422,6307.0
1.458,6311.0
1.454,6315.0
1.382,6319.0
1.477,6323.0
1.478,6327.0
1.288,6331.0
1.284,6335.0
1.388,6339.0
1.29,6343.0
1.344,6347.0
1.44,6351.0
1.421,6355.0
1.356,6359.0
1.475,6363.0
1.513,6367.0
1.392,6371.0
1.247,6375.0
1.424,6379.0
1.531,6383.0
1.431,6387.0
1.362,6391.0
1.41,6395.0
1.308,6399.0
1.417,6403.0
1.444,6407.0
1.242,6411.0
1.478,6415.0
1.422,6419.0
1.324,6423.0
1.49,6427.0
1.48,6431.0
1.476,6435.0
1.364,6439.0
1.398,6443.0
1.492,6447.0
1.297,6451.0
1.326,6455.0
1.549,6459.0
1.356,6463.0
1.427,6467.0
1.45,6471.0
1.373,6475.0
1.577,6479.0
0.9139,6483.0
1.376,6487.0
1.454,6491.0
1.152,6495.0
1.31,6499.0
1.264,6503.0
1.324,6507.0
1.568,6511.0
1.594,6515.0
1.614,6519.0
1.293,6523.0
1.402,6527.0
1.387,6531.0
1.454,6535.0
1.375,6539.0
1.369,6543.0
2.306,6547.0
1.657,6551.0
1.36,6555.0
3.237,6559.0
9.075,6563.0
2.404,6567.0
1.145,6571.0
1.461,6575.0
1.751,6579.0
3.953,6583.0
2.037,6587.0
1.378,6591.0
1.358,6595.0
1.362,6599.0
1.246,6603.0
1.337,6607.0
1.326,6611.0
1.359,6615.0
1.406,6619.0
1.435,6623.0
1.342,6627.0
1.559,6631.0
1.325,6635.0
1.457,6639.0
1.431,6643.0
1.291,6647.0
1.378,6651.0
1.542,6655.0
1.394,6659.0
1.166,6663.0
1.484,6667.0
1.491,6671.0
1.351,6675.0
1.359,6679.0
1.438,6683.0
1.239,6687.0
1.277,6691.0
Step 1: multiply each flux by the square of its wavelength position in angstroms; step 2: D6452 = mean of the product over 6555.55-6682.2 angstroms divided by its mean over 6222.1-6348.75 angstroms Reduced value 1.46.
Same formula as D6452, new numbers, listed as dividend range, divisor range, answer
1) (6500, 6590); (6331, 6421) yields 1.58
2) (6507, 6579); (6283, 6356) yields 1.58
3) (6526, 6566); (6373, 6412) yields 1.89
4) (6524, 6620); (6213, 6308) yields 1.61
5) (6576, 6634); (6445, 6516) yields 1.23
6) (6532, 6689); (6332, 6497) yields 1.35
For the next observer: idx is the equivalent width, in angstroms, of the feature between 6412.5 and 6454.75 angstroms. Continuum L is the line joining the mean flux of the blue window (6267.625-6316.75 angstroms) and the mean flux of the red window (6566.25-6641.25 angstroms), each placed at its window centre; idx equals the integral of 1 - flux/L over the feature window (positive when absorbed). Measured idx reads 2.5 angstroms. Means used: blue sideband 1.43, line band 1.42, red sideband 1.6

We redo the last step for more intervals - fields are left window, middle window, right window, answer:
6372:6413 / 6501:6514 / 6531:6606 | 3.45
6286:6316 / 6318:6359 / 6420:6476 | 1.50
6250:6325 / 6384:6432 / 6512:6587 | 9.97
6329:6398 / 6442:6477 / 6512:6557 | 1.40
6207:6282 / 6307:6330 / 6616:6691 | -1.21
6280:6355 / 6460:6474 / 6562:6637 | 2.17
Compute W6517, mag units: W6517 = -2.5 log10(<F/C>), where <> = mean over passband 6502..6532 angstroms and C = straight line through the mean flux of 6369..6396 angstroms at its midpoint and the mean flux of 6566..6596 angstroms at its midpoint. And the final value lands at 0.22 mag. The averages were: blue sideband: 1.4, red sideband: 1.94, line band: 1.44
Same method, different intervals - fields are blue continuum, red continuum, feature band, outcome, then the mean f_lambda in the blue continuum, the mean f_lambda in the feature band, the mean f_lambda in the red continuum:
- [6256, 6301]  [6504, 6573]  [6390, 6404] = 0.241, 1.41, 1.37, 2.08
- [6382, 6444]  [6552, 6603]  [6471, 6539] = 0.403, 1.41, 1.38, 2.48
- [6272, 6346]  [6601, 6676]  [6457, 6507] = 0.036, 1.41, 1.35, 1.39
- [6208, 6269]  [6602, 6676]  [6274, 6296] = -0.053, 1.35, 1.42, 1.39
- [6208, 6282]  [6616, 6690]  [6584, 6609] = -0.123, 1.36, 1.55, 1.39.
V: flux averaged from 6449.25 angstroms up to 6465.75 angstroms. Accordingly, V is 1.39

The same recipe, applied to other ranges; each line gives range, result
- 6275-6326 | 1.43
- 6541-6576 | 2.7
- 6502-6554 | 1.51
